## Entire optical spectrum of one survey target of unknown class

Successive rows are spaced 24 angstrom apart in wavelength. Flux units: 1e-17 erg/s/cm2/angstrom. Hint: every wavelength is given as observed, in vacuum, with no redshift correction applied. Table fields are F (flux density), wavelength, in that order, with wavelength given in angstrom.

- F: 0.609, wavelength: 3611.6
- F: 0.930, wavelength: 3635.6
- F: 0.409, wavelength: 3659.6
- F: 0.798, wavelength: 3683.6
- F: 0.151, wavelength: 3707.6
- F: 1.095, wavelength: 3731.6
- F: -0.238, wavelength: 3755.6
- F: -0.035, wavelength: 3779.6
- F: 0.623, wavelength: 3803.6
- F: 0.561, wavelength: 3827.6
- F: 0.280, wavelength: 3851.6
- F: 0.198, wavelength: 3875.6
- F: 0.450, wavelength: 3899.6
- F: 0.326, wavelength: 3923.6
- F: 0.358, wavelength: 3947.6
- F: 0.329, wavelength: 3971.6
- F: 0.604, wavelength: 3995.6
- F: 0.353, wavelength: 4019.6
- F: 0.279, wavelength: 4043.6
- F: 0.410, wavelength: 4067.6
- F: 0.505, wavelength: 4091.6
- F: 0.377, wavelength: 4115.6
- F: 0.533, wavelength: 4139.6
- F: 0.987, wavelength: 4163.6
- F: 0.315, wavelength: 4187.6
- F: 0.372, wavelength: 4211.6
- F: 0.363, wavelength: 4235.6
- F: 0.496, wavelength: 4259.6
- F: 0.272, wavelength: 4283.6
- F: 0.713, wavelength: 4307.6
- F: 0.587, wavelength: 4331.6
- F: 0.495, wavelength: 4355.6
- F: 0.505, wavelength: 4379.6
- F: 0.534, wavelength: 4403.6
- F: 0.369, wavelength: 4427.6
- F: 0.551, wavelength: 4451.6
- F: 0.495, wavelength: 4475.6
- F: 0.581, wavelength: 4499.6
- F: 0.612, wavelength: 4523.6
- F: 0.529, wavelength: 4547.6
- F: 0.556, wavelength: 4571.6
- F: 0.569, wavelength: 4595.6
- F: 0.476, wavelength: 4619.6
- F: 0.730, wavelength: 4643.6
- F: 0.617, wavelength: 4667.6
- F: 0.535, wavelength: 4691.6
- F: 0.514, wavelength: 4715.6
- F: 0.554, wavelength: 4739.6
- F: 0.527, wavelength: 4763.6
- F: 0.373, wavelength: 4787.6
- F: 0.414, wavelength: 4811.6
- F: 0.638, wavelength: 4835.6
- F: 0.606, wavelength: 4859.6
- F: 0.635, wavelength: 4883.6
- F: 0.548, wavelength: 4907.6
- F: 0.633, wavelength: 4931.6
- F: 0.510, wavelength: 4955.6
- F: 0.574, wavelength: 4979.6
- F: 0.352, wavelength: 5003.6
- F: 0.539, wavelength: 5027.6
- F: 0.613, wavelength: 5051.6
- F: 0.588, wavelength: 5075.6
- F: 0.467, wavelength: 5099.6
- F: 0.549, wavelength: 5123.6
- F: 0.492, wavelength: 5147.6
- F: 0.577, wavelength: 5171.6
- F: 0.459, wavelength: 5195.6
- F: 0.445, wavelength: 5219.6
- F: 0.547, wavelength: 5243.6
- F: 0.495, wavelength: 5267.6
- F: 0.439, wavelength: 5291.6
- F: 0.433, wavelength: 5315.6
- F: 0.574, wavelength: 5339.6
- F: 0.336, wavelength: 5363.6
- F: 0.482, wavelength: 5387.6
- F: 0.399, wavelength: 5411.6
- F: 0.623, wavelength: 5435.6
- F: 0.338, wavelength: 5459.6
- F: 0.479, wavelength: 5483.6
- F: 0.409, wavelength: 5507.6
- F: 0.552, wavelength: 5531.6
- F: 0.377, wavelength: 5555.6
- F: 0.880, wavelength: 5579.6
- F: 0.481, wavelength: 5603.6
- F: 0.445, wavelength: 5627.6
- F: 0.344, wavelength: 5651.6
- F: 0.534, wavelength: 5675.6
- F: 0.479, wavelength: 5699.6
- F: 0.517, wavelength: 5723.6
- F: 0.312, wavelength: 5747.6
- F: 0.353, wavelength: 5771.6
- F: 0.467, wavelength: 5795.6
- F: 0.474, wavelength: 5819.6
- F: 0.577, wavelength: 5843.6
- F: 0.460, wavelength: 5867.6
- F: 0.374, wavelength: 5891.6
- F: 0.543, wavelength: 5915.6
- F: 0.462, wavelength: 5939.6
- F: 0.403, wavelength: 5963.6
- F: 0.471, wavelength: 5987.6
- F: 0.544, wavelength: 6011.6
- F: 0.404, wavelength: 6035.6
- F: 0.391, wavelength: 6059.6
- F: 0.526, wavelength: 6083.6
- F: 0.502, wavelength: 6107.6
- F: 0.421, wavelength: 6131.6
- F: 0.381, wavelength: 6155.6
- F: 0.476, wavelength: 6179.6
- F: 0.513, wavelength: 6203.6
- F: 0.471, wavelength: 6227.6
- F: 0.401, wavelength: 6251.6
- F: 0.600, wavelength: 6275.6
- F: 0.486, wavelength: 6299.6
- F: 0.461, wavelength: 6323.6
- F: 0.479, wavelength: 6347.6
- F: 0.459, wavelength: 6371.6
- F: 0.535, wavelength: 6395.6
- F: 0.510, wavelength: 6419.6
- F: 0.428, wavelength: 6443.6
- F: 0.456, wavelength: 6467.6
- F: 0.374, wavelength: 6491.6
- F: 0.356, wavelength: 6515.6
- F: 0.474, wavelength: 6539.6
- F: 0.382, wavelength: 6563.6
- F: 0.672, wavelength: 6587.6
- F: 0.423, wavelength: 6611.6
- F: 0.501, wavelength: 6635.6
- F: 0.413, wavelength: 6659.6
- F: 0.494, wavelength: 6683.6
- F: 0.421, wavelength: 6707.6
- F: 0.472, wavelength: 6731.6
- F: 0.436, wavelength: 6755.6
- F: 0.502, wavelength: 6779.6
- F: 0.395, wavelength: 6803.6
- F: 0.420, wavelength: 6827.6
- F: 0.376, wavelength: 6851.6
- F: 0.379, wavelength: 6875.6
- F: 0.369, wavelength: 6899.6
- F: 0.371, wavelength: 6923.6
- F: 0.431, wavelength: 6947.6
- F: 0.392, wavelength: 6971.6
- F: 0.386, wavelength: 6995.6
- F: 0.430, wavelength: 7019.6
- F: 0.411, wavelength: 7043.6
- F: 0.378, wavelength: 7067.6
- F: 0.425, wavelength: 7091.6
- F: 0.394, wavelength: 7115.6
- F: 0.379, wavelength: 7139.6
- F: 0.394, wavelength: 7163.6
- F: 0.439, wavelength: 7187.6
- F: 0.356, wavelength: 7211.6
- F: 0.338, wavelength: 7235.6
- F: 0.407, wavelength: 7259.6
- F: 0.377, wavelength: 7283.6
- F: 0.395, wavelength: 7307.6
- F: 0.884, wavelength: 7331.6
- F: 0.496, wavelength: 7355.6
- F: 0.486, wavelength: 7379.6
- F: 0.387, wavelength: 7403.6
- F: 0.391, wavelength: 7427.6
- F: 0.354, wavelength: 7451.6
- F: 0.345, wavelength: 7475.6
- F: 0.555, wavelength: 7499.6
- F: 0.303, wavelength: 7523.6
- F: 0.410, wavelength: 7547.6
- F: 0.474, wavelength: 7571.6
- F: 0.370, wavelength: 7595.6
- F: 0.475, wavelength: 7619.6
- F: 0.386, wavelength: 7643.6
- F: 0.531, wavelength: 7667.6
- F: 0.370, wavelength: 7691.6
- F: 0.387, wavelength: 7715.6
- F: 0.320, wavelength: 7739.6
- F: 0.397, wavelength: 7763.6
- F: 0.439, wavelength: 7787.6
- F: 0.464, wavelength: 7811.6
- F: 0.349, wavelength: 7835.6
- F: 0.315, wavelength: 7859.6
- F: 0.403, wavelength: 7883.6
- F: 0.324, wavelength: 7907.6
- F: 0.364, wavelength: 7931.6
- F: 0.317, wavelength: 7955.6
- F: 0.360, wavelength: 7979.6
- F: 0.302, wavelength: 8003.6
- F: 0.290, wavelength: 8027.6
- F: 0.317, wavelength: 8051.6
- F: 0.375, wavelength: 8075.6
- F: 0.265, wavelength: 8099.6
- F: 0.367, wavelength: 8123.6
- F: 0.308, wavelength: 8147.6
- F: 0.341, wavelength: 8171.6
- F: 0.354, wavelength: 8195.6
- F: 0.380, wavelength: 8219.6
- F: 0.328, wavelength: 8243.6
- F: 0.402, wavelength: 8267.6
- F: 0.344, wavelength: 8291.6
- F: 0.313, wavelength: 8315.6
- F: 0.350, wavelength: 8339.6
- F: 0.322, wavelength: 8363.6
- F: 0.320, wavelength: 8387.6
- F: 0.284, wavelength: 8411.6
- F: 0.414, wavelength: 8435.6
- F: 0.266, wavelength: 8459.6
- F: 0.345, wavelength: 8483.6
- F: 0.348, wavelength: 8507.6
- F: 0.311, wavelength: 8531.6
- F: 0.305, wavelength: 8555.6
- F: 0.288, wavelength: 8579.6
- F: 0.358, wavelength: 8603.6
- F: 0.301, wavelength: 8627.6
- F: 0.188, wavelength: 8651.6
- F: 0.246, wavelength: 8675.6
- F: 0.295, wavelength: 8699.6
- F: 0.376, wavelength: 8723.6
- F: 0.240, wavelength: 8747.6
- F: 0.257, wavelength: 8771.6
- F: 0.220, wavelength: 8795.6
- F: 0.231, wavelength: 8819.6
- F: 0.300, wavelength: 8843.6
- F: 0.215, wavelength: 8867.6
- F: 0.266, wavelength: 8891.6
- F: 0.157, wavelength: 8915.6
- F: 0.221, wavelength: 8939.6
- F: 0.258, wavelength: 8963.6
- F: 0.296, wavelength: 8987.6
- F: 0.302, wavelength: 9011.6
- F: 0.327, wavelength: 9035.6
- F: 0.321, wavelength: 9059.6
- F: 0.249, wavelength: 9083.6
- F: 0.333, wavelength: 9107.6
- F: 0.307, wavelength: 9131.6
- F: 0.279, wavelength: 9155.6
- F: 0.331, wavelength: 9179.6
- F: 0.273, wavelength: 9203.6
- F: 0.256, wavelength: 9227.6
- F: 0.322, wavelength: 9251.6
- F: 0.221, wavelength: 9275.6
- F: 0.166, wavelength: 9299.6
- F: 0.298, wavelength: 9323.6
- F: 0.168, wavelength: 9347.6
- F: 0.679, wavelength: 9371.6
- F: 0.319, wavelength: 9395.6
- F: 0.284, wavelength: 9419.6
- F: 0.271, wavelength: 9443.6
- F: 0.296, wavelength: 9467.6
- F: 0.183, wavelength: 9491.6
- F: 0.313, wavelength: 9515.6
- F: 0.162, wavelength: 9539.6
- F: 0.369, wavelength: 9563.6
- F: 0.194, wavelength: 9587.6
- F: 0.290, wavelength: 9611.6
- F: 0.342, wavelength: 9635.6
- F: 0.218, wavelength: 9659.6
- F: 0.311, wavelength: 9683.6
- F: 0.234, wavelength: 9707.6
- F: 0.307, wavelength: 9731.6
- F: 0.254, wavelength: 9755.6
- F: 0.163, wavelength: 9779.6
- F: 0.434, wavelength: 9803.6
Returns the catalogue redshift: 0.116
